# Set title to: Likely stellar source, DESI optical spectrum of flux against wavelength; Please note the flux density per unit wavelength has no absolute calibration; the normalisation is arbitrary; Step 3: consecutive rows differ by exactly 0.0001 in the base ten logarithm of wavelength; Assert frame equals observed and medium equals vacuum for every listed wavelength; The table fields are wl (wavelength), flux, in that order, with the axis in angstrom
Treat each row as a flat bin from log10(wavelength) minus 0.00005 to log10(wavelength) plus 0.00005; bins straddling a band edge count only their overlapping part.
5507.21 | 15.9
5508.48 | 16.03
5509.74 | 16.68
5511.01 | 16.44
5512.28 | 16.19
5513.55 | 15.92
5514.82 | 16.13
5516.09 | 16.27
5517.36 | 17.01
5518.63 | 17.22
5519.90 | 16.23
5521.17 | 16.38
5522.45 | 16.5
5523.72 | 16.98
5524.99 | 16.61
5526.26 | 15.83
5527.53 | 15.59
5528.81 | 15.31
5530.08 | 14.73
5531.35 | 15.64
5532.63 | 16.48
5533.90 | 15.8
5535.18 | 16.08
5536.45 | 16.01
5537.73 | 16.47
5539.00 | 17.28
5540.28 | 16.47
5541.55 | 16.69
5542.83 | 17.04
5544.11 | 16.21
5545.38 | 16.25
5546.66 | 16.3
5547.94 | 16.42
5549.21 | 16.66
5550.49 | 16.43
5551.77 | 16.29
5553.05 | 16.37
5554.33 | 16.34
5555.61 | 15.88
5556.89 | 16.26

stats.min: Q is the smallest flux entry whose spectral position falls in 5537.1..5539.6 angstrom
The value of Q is 16.47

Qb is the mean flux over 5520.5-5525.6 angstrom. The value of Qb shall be 16.6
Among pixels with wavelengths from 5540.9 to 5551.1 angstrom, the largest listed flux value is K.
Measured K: 17.04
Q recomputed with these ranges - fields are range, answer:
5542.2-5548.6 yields 16.21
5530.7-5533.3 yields 15.64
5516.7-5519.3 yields 17.01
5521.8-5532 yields 14.73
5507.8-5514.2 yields 15.92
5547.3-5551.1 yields 16.42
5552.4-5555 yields 16.34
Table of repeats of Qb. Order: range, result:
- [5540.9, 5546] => 16.6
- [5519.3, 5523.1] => 16.3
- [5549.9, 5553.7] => 16.3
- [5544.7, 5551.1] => 16.4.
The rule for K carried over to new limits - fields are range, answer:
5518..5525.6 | 17.22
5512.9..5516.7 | 16.27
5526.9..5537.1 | 16.48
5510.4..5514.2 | 16.44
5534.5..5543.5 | 17.28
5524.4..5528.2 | 16.61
